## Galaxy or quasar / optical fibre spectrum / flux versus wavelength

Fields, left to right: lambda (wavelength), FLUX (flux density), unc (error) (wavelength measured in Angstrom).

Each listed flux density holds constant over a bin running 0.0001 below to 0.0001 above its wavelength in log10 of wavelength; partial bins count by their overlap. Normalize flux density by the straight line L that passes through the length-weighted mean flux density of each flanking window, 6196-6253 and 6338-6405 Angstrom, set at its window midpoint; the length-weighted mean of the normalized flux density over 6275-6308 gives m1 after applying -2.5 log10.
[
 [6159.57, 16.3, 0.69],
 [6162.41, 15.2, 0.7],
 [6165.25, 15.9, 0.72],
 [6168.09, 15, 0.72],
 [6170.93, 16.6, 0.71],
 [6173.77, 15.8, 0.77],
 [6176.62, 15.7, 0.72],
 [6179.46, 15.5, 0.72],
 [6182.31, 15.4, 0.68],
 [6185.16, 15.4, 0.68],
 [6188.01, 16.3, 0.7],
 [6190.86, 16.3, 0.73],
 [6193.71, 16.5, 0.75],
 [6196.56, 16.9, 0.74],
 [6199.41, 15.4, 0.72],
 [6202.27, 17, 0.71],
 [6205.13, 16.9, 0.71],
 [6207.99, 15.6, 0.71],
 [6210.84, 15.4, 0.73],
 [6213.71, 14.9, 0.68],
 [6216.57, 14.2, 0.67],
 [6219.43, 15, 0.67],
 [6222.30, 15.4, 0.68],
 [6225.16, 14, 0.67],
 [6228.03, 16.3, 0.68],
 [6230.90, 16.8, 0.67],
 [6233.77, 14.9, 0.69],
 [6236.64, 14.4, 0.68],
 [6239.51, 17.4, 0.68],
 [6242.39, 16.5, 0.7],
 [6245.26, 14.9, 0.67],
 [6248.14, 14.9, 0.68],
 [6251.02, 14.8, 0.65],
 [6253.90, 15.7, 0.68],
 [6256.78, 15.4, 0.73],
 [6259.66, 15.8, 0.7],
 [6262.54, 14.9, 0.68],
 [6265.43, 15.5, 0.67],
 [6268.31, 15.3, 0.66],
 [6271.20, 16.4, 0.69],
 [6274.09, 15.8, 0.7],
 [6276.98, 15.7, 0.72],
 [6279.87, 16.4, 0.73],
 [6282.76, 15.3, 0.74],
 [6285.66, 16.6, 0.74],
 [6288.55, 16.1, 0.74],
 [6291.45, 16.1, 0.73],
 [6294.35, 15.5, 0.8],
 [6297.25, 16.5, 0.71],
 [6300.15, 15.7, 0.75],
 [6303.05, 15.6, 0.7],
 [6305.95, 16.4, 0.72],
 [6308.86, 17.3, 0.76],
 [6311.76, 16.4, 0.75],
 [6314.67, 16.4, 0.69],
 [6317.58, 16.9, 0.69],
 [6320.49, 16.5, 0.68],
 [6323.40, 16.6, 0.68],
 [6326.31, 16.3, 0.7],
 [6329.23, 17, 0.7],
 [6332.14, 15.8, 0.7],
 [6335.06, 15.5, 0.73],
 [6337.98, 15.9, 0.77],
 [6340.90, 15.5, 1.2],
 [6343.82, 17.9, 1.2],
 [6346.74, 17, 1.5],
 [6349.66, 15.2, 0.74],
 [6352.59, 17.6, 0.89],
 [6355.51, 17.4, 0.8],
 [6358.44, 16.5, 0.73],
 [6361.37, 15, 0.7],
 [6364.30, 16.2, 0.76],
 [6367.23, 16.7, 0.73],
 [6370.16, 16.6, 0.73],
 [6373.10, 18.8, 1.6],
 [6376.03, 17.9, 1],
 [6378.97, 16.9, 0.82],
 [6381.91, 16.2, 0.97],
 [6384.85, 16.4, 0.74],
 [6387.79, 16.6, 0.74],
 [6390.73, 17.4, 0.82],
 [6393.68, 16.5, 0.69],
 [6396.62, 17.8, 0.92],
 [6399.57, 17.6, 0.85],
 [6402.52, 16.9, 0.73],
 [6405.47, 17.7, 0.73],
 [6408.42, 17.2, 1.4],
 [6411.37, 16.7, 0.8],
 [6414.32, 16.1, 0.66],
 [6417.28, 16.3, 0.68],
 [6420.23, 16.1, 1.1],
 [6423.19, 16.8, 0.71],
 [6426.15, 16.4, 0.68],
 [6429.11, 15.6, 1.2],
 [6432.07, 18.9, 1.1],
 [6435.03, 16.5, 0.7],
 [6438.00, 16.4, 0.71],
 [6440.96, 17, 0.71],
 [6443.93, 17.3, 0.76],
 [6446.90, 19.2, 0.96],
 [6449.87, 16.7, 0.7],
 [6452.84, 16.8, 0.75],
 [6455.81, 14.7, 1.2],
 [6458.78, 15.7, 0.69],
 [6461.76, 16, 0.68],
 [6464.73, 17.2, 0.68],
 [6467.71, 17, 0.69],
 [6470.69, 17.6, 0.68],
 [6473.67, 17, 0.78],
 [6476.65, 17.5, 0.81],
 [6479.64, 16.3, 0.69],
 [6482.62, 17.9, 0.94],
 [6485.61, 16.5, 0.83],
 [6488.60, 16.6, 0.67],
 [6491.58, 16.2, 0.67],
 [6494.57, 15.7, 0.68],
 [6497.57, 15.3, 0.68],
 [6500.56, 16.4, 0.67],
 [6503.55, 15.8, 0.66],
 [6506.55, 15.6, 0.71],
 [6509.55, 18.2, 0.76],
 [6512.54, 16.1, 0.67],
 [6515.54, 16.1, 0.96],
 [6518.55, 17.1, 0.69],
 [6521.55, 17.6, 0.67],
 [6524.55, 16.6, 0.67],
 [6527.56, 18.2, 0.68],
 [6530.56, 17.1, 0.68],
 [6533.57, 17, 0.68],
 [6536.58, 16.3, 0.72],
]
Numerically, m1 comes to 0.01 mag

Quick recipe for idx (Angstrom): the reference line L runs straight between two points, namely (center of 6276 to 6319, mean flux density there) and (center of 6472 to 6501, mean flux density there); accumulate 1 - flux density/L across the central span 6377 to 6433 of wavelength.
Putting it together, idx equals -1.5 Angstrom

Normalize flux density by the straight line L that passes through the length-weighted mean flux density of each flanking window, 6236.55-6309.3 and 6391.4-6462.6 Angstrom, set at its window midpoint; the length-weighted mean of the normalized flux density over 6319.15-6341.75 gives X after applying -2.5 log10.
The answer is 0.00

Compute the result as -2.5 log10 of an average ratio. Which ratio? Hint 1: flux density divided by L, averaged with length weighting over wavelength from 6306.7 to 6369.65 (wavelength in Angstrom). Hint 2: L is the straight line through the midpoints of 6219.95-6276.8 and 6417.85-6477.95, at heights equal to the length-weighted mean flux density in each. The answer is -0.02 mag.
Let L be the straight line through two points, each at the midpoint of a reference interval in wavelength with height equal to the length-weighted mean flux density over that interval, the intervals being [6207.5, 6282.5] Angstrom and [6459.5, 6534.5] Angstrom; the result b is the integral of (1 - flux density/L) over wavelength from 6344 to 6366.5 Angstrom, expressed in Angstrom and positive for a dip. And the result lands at -0.7 Angstrom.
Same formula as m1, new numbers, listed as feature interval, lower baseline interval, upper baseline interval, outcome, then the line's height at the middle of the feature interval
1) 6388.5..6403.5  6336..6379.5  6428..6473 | -0.03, 16.8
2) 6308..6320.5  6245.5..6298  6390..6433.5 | -0.04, 16.1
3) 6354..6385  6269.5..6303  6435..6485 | -0.03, 16.4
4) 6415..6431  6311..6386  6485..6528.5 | 0.02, 16.6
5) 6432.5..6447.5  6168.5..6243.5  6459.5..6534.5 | -0.05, 16.5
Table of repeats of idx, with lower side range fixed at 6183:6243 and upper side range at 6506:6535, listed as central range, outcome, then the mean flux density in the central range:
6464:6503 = 0.42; 16.7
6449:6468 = 0.58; 16.2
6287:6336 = -0.34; 16.3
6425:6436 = -0.16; 16.9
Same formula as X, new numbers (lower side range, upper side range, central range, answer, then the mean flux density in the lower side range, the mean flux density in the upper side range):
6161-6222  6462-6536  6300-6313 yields -0.01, 15.7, 16.8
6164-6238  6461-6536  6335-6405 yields -0.03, 15.7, 16.7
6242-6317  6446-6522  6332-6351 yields 0.00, 15.8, 16.6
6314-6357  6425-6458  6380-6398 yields -0.01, 16.5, 16.8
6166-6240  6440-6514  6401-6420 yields -0.02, 15.7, 16.6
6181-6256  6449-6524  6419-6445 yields -0.03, 15.7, 16.5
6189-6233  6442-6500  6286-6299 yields 0.00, 15.8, 16.7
